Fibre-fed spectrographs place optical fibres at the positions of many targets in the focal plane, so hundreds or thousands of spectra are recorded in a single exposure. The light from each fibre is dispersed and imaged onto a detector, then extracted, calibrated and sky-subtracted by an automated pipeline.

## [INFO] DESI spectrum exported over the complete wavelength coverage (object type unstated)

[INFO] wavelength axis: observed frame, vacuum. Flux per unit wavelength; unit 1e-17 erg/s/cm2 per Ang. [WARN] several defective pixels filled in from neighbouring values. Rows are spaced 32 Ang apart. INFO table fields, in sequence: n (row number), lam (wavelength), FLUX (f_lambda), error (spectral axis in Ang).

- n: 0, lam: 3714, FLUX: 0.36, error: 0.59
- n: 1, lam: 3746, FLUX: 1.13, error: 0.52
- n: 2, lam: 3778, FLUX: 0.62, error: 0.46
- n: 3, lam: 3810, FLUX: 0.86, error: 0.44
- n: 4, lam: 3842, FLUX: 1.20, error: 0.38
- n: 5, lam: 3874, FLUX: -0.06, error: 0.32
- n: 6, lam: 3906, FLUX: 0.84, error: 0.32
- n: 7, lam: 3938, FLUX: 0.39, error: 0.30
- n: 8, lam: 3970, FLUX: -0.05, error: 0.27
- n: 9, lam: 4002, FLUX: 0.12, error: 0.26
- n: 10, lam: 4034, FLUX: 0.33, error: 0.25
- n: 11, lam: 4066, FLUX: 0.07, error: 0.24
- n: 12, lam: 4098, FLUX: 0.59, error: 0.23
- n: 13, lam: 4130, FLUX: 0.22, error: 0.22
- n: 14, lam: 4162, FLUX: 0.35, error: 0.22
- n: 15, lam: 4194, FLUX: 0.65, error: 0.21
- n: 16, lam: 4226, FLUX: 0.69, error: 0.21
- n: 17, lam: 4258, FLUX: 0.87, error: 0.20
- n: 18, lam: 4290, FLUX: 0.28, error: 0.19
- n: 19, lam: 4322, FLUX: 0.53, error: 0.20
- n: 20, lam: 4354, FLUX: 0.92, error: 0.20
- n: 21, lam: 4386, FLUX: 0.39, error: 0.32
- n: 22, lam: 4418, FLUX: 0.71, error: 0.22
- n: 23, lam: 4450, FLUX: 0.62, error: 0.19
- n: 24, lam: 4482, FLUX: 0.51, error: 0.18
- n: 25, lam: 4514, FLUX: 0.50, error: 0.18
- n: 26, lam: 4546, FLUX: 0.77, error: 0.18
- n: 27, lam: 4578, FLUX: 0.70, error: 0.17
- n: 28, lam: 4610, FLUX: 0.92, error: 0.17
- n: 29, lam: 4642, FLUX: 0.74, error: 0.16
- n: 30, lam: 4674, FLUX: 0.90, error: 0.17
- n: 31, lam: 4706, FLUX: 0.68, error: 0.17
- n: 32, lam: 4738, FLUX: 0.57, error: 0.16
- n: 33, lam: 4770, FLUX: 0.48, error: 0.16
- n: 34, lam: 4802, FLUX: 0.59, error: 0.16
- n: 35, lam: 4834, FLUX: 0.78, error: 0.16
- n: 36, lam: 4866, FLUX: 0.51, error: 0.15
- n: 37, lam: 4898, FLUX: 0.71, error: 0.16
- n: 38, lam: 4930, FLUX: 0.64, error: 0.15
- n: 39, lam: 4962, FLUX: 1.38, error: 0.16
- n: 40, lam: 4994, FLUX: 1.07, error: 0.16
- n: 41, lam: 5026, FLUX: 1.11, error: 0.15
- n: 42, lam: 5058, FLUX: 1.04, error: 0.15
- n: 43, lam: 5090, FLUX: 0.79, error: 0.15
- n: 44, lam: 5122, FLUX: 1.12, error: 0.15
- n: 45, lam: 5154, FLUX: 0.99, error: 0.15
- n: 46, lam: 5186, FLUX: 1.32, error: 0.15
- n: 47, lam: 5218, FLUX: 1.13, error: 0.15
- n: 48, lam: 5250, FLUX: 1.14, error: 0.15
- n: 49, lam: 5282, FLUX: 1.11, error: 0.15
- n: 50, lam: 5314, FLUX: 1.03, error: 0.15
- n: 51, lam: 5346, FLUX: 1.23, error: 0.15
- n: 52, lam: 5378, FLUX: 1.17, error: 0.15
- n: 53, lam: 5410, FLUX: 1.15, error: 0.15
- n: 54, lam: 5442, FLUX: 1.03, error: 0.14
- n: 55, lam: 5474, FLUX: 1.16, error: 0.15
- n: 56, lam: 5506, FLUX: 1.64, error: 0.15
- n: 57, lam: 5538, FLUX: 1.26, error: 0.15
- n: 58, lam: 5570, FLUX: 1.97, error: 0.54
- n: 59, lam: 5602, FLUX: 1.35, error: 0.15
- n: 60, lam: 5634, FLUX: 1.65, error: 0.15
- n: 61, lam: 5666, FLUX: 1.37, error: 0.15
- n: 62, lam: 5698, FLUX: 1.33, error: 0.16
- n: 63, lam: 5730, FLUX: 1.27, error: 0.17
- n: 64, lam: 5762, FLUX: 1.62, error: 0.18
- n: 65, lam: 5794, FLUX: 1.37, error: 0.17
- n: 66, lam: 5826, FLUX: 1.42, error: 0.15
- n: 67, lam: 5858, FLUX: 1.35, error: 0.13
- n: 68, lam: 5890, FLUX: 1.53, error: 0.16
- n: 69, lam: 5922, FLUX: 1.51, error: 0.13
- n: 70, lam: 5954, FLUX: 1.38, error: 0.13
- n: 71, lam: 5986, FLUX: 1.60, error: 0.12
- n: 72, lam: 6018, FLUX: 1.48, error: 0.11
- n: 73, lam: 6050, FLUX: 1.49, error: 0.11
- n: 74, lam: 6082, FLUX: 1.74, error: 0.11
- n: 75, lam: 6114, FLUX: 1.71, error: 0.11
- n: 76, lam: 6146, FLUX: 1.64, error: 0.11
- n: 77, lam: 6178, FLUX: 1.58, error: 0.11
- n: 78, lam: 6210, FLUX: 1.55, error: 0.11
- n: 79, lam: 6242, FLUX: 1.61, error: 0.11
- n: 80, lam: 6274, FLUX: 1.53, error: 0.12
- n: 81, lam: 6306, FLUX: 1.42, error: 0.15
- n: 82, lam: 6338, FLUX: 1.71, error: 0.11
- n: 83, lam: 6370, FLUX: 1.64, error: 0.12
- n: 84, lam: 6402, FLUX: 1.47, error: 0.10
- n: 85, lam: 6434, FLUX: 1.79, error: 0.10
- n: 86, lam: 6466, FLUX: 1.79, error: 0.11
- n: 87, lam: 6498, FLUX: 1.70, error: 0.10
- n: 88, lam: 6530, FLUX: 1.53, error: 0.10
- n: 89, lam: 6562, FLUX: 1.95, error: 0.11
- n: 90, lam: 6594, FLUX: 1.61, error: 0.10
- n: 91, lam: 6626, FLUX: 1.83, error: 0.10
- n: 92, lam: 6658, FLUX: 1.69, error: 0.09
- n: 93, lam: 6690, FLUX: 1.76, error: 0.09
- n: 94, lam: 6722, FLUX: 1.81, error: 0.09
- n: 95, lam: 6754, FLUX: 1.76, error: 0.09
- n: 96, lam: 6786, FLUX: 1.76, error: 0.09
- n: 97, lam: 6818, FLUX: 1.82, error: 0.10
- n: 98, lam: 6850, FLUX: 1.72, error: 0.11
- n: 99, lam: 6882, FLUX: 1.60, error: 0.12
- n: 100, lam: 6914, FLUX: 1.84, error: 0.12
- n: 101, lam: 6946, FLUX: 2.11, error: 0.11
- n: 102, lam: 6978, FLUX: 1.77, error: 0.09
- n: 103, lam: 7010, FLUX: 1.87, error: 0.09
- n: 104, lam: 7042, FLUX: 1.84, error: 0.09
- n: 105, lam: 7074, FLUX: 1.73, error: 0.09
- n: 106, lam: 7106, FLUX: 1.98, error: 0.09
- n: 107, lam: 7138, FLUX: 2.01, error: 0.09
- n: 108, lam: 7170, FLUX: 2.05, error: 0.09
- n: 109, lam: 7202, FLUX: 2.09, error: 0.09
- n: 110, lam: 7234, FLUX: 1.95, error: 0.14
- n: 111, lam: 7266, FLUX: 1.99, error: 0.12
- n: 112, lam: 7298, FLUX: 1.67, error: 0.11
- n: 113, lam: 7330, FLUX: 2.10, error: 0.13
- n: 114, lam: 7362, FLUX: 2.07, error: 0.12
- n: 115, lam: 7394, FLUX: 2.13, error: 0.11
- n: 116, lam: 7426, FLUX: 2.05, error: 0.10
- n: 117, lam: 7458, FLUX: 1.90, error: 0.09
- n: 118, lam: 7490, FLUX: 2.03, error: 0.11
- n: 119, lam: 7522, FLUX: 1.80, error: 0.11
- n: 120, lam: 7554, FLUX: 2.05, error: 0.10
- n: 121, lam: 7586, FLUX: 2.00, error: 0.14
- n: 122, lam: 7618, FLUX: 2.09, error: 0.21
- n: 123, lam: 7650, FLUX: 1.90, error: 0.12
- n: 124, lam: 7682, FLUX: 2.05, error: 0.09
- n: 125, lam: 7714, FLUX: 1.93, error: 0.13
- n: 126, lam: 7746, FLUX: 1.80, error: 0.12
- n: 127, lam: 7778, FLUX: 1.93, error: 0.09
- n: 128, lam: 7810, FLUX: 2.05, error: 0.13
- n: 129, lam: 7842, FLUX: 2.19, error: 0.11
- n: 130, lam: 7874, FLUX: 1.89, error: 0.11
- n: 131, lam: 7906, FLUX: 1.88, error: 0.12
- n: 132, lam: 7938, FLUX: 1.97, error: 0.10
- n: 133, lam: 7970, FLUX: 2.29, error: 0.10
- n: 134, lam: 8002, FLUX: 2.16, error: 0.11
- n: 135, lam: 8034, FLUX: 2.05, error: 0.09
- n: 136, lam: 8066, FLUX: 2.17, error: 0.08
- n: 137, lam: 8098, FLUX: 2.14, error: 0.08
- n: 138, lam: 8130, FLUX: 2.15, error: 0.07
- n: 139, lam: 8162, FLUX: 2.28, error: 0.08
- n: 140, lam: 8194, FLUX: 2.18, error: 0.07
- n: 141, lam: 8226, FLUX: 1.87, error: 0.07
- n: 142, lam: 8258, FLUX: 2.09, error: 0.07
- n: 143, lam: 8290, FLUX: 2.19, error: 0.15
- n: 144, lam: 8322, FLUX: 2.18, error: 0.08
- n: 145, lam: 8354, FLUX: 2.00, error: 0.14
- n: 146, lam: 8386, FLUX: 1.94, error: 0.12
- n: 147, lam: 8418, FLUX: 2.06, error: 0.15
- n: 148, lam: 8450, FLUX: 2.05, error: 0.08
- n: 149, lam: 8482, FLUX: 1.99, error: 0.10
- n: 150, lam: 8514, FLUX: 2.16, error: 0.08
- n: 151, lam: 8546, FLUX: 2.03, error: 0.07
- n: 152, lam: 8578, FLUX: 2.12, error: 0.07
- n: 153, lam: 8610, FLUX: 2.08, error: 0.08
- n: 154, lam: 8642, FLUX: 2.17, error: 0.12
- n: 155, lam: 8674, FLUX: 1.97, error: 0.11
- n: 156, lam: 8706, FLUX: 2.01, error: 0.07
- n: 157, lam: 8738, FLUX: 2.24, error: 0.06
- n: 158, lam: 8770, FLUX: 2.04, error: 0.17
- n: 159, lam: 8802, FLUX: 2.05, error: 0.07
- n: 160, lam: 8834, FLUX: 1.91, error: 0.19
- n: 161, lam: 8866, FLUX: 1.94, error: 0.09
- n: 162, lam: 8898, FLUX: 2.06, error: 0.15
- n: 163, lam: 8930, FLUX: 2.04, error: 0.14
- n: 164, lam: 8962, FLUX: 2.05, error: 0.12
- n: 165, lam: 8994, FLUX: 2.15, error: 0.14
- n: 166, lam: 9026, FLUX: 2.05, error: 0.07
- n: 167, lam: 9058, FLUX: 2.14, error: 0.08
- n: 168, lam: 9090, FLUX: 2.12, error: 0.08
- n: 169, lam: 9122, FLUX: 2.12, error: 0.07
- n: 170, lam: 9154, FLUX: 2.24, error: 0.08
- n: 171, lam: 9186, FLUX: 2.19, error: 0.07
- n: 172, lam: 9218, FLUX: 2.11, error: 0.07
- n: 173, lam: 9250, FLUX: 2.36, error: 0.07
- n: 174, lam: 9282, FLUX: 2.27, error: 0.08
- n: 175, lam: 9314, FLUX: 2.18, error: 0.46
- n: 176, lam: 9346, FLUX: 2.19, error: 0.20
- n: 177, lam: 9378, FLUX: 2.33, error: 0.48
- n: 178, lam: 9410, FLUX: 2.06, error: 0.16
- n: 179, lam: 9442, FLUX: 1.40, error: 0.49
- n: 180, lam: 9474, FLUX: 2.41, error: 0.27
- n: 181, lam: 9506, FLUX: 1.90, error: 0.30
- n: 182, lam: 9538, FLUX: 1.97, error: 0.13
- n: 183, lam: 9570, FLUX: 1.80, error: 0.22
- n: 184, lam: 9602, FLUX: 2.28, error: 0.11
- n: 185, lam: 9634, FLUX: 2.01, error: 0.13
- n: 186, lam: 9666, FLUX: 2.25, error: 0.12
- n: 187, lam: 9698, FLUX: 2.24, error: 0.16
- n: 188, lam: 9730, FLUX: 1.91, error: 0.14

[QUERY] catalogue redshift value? 0.238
